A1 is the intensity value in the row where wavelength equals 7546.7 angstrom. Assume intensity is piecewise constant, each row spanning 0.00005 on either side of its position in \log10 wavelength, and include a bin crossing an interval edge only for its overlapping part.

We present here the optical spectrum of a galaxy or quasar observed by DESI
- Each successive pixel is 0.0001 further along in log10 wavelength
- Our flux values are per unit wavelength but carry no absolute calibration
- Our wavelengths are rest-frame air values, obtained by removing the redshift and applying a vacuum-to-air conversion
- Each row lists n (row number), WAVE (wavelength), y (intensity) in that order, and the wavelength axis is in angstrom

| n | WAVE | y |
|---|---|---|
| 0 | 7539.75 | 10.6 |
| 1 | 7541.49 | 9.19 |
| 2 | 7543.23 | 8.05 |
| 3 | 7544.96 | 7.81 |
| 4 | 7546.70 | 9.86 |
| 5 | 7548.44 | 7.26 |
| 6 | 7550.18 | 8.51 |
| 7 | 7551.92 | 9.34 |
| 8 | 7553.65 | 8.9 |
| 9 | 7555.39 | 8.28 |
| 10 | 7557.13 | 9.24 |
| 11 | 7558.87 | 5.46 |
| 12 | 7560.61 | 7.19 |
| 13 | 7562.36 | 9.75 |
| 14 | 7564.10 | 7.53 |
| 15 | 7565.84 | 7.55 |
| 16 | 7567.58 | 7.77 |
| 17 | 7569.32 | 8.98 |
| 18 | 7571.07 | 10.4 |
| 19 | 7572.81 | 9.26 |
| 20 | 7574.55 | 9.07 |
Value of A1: 9.86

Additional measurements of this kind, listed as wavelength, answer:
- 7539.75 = 10.6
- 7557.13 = 9.24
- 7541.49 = 9.19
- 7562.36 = 9.75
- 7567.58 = 7.77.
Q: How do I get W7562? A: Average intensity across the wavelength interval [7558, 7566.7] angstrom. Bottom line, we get 7.49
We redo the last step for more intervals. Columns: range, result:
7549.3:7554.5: 8.92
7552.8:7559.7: 7.98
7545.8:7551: 8.53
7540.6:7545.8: 8.36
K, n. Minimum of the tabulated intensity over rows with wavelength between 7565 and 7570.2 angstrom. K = 7.55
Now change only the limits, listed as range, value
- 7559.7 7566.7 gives 7.19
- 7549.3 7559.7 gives 5.46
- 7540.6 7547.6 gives 7.81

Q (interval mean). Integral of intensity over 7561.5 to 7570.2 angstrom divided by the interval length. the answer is 8.32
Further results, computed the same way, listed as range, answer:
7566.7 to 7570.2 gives 8.37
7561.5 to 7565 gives 8.64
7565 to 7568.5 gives 7.69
